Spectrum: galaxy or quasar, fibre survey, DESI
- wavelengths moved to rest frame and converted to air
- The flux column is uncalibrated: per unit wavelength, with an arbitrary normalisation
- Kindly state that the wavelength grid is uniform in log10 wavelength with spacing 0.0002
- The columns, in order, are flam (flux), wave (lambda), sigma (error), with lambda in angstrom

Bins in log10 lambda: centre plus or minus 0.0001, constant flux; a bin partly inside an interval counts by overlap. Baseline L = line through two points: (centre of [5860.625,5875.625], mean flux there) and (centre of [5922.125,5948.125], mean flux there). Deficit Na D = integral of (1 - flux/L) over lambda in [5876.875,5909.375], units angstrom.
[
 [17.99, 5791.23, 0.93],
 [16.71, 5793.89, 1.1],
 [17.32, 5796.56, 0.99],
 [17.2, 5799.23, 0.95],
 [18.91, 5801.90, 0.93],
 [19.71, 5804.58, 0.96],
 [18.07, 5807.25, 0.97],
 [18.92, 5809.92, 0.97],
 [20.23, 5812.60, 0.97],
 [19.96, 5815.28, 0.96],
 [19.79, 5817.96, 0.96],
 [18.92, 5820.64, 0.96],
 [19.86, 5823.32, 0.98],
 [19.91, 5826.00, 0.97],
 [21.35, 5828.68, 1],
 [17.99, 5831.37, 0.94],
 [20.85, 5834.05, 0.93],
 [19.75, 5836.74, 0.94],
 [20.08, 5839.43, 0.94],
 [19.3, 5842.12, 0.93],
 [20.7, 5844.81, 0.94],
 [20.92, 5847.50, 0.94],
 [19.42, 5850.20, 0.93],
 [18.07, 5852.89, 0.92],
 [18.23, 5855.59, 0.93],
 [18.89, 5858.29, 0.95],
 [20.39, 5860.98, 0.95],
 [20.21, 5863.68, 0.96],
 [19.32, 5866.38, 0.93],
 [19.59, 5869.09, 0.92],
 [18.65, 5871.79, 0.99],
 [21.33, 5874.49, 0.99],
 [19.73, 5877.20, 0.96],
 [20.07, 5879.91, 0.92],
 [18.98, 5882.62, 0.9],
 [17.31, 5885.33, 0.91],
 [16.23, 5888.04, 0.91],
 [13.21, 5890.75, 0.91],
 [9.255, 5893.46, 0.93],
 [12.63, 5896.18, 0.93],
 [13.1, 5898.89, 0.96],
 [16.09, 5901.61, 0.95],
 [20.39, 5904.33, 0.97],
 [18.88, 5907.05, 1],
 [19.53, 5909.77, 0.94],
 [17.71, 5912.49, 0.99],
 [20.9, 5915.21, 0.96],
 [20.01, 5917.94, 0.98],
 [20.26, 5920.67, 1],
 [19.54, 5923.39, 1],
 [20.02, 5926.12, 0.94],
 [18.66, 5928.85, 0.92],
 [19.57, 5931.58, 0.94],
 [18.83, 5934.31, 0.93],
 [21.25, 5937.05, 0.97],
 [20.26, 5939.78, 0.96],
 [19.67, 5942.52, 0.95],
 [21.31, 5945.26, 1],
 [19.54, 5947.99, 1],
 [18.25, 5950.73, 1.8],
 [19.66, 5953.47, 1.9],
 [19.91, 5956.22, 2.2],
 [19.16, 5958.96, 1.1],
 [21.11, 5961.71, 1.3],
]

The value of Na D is 5.8 angstrom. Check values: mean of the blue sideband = 19.9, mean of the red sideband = 19.9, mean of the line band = 16.3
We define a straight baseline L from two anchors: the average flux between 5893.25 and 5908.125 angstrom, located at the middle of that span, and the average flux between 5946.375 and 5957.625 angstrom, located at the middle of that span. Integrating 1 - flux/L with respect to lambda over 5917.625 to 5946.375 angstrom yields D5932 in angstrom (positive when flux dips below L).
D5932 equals -3.38 angstrom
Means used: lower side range 15.4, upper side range 19.4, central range 19.9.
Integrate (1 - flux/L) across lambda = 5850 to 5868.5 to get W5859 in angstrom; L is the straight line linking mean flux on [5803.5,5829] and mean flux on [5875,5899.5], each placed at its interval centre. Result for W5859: -2.0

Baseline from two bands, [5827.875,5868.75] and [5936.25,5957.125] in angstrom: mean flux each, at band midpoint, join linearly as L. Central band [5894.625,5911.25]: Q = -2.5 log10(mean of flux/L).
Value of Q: 0.19 mag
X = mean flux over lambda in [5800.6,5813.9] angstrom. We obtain 19.2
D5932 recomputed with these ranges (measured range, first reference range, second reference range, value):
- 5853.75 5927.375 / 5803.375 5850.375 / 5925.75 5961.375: 5.92 angstrom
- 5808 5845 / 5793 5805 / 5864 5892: -3.42 angstrom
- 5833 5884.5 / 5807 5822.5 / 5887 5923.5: -4.21 angstrom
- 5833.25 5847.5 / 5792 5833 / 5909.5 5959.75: -0.76 angstrom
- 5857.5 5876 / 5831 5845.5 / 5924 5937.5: -0.03 angstrom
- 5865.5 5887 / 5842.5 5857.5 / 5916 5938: 0.24 angstrom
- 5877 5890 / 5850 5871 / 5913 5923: 0.97 angstrom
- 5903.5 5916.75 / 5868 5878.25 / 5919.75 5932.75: 0.15 angstrom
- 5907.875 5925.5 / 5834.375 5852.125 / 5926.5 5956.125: 0.12 angstrom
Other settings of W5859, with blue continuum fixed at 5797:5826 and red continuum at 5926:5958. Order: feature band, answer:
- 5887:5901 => 4.7 angstrom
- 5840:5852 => -0.4 angstrom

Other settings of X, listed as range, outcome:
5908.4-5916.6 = 19.4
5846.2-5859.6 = 19.1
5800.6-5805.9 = 19.3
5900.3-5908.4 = 18.5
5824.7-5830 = 20.6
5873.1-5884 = 20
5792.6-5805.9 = 18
